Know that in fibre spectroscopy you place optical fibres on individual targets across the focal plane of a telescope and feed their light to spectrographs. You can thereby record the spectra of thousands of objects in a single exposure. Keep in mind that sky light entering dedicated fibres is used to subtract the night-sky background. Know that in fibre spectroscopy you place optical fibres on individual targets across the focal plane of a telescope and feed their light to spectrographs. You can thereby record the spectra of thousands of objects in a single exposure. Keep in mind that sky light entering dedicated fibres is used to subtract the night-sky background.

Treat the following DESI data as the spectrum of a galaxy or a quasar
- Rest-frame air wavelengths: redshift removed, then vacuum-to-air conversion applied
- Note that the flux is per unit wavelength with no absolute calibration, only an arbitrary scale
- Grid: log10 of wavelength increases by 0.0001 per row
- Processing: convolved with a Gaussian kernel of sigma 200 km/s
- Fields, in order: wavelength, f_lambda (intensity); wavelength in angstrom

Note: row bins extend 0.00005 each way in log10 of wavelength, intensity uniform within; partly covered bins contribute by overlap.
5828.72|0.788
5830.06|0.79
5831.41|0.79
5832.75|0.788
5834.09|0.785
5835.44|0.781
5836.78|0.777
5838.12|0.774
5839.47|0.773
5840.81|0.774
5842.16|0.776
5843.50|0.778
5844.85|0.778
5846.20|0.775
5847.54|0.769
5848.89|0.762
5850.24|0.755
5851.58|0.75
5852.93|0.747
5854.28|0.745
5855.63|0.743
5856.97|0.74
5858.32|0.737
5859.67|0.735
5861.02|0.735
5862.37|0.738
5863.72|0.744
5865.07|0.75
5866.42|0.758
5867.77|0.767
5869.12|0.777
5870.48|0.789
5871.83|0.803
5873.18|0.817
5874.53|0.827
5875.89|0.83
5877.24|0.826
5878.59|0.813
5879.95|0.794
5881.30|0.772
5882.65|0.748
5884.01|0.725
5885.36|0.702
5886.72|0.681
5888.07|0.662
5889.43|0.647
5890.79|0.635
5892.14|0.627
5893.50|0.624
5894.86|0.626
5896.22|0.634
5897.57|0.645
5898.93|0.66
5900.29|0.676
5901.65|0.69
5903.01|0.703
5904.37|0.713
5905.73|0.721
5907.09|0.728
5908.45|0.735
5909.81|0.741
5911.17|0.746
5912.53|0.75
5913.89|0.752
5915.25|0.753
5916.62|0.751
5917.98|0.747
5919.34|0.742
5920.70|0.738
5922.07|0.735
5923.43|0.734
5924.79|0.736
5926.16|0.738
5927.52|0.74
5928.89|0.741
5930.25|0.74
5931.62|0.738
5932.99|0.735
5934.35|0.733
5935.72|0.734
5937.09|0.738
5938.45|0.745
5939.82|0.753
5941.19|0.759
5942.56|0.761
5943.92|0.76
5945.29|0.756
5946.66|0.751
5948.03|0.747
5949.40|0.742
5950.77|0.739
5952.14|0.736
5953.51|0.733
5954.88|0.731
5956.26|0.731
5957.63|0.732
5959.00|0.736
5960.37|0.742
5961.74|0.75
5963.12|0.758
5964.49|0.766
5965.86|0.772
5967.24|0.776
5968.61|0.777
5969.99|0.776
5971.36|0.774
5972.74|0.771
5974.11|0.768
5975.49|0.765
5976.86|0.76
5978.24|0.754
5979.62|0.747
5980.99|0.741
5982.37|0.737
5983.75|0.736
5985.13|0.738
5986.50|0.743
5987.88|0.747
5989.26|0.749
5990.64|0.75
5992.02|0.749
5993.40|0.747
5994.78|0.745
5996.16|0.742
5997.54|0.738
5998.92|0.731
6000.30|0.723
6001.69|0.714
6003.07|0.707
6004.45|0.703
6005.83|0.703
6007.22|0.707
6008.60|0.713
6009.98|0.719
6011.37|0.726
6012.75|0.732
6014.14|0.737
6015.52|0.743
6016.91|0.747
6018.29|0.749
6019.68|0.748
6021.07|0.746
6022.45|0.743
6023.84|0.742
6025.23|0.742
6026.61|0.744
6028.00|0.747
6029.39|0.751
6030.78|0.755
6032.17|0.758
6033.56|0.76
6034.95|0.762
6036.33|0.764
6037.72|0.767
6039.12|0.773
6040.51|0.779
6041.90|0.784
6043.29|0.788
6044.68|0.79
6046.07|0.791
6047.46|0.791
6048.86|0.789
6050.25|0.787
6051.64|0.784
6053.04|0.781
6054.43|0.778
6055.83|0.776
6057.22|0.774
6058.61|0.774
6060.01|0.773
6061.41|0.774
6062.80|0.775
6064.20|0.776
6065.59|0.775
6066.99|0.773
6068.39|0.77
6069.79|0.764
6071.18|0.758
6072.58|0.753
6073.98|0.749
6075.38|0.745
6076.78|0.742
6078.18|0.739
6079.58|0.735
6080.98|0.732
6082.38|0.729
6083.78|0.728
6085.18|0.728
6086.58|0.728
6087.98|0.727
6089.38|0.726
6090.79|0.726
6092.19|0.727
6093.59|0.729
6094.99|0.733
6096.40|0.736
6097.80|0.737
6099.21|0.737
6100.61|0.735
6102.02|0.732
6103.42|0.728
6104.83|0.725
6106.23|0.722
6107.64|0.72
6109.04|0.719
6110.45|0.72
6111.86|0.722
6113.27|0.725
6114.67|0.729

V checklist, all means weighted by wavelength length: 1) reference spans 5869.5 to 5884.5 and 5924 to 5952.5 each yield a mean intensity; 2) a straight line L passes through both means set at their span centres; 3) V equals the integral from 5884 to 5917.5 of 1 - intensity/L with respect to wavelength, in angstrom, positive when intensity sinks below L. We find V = 3.54 angstrom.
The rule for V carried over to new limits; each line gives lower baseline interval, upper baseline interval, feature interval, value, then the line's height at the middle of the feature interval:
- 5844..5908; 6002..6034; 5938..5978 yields -1.1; 0.734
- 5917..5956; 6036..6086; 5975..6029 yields 1.3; 0.755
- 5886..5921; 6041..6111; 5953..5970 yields -0.9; 0.715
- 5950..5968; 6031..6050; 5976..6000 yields 0.4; 0.757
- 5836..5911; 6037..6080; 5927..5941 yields 0.2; 0.748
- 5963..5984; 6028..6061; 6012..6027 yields 0.5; 0.77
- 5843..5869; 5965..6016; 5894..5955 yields 1.5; 0.748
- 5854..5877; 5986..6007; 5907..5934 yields 0.4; 0.753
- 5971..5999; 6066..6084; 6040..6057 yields -0.8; 0.748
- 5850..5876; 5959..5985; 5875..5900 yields 1.9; 0.762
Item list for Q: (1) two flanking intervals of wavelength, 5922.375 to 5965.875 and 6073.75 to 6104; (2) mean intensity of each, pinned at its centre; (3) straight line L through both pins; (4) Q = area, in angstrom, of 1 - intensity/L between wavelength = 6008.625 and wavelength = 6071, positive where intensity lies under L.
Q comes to -2.3 angstrom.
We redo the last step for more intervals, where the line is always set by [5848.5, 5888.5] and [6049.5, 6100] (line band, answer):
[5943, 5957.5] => 0.3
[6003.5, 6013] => 0.5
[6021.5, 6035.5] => 0.1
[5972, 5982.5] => 0.0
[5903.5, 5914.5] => 0.3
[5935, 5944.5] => 0.1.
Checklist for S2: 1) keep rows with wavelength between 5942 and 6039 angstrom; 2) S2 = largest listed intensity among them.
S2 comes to 0.777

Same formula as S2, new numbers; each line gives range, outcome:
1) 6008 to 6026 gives 0.749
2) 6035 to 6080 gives 0.791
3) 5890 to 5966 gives 0.772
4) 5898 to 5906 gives 0.721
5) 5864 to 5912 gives 0.83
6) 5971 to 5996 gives 0.774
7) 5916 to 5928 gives 0.751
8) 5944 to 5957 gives 0.756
